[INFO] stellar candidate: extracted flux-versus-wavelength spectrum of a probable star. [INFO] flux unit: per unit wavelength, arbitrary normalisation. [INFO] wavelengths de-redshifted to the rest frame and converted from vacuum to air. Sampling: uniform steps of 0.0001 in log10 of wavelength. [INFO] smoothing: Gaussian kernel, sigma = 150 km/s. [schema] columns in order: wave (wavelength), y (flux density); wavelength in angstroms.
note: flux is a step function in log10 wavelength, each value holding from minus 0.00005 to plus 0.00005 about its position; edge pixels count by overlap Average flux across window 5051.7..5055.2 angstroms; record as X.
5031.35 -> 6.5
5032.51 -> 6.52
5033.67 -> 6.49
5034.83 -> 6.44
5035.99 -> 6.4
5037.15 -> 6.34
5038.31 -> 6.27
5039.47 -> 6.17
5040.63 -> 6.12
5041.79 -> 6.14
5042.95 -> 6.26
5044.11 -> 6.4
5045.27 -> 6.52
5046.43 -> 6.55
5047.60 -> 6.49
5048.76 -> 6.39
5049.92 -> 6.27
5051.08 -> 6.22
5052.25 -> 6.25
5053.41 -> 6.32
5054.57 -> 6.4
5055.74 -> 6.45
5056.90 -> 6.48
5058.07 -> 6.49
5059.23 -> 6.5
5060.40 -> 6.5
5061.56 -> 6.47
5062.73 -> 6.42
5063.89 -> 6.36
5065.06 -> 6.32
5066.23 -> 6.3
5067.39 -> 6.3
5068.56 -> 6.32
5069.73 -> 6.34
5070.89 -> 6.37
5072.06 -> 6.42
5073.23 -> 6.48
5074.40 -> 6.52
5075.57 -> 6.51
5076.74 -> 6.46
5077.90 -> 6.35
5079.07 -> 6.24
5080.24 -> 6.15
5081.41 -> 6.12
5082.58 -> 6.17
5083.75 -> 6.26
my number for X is 6.33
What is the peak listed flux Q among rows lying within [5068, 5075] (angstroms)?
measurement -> 6.52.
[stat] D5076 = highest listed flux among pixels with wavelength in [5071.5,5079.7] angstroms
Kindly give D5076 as 6.52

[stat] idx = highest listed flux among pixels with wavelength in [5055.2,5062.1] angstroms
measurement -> 6.5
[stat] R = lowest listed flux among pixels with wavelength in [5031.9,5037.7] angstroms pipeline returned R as 6.34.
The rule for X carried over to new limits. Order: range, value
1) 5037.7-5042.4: 6.18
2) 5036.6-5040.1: 6.26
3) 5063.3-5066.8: 6.32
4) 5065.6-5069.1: 6.31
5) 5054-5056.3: 6.41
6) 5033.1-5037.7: 6.42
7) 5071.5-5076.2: 6.47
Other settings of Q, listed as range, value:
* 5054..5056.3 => 6.45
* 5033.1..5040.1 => 6.49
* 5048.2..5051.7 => 6.39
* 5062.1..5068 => 6.42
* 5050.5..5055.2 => 6.4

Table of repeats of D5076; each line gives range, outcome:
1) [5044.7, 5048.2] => 6.55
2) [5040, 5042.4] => 6.14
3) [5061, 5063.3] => 6.47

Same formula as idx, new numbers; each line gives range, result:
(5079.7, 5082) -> 6.15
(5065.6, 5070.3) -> 6.34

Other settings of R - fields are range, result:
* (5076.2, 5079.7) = 6.24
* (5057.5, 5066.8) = 6.3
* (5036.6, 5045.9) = 6.12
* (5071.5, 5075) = 6.42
